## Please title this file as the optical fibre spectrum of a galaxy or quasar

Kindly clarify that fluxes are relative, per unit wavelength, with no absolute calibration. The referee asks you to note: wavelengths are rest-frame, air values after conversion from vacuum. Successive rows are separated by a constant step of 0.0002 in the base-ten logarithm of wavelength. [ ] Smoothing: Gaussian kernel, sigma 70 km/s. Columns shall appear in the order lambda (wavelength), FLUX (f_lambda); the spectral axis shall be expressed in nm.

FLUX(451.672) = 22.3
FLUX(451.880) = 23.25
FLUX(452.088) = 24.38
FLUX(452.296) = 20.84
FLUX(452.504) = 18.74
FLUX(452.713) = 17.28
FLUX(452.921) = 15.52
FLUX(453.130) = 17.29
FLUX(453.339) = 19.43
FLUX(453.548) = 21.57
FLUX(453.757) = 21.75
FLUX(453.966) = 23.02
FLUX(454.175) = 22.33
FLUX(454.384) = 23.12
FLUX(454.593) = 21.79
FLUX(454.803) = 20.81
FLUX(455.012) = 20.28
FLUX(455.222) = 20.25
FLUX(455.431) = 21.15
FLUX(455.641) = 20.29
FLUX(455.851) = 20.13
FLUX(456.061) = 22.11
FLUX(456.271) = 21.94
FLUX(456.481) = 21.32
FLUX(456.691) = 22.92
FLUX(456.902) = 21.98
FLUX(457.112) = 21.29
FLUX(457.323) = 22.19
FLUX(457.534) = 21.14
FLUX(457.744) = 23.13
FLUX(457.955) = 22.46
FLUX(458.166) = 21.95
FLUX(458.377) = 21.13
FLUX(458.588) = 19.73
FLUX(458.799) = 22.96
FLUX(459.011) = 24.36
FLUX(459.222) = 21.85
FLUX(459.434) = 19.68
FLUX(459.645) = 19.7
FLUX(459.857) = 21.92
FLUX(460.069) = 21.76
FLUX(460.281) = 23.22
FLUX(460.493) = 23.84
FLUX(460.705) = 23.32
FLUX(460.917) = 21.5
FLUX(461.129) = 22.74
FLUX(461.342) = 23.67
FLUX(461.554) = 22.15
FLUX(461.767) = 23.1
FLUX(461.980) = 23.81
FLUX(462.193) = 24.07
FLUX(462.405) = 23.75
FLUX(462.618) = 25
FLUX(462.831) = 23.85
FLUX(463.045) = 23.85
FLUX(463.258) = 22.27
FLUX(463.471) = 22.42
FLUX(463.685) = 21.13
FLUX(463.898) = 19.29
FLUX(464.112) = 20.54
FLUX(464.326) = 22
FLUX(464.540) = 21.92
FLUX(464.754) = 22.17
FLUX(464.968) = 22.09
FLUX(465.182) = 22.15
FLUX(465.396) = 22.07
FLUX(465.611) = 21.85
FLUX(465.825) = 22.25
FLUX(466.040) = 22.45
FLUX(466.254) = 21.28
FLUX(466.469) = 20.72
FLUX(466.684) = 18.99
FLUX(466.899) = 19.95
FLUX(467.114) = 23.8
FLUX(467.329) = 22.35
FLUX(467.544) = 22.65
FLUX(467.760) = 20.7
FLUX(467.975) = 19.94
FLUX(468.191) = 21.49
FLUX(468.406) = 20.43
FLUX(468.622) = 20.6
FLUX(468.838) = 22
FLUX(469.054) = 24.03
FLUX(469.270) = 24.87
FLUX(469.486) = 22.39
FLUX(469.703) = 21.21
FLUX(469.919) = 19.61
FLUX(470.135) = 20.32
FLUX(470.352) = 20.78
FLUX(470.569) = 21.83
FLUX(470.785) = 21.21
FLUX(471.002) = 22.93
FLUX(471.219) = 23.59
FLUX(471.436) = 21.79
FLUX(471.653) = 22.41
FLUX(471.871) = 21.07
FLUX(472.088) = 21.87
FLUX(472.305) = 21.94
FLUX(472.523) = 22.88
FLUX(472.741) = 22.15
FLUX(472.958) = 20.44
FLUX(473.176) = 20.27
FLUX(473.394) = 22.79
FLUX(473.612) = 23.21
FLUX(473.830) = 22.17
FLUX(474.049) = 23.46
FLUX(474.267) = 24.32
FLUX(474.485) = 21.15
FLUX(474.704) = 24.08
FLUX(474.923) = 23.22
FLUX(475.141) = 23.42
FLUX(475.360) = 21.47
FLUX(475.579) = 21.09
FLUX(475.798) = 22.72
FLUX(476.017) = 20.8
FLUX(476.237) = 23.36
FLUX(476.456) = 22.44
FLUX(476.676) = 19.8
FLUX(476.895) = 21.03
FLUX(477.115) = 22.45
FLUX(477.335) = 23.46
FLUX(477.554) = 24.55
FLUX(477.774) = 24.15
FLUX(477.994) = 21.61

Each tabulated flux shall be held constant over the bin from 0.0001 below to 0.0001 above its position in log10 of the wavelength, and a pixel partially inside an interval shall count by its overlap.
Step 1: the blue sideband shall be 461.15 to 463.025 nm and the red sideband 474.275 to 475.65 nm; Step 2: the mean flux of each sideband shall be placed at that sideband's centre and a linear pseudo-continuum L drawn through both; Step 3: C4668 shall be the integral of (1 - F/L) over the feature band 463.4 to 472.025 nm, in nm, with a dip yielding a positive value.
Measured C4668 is 0.57 nm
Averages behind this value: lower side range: 23.6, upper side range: 22.6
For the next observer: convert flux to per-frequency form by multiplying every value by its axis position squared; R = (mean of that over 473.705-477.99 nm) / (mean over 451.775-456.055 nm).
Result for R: 1.20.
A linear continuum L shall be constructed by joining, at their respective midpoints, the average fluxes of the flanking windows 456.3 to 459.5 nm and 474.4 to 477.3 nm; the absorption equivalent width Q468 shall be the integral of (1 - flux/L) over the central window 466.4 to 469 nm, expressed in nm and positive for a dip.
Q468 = 0.10 nm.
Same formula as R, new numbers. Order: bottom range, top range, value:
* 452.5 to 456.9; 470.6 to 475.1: 1.17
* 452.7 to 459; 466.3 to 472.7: 1.08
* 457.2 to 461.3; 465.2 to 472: 1.02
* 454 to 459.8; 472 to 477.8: 1.12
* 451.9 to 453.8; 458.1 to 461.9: 1.16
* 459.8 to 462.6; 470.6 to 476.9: 1.01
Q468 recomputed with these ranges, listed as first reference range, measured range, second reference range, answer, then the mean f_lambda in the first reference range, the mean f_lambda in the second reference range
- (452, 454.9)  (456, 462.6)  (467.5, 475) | -0.409 nm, 20.5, 22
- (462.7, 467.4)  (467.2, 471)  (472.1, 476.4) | 0.076 nm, 21.8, 22.4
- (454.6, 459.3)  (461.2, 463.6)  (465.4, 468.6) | -0.218 nm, 21.6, 21.3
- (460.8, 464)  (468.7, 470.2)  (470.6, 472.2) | 0.013 nm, 22.8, 22.1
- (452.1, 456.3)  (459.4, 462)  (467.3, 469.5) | -0.146 nm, 20.5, 21.9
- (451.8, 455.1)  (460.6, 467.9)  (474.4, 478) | -0.238 nm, 20.7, 22.4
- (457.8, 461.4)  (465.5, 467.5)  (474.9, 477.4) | 0.047 nm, 22.1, 22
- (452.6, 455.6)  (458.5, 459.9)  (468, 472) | -0.042 nm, 20.4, 21.8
